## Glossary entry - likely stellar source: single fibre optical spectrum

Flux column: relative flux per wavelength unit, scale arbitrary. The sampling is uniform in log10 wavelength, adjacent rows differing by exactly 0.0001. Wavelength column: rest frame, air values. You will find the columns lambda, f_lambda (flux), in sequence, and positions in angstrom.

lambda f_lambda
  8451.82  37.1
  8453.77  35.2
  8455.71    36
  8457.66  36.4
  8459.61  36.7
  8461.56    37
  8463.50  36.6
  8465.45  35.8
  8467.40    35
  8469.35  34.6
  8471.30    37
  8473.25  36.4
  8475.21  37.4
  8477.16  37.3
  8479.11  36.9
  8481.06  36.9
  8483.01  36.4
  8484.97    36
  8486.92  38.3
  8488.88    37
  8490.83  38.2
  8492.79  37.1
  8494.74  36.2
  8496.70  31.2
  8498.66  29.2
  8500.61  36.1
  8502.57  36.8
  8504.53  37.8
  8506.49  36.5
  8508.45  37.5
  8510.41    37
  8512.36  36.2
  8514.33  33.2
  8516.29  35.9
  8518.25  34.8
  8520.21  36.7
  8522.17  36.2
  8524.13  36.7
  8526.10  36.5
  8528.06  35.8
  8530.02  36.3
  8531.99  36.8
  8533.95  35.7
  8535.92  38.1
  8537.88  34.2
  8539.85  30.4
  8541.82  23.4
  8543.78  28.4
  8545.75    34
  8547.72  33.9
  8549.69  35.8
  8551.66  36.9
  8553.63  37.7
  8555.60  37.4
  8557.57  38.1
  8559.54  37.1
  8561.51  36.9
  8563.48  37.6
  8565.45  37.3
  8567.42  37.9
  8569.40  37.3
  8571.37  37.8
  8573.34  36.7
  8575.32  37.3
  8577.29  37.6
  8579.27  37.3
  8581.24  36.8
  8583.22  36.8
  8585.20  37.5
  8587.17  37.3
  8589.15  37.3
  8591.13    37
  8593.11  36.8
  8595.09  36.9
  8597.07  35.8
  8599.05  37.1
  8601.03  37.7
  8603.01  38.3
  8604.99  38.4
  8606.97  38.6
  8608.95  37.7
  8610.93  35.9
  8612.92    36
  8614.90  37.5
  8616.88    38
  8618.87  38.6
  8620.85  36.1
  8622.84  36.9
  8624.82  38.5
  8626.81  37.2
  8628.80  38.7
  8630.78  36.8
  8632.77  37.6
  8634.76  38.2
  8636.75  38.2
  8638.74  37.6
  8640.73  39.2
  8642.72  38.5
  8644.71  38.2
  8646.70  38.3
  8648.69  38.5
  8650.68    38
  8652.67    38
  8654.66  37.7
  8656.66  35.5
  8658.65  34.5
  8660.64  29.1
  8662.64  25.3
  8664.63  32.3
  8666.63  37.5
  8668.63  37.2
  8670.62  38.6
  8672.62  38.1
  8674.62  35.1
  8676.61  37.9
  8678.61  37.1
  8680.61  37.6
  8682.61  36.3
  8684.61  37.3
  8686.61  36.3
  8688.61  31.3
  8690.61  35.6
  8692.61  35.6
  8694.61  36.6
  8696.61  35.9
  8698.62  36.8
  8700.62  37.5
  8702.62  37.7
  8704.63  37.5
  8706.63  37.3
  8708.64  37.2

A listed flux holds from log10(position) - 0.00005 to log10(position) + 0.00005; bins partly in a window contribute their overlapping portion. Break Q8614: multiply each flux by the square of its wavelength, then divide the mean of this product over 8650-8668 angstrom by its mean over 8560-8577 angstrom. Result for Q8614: 0.9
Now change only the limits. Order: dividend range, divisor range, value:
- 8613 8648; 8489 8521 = 1.09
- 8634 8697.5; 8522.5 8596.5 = 1.03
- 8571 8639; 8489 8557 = 1.08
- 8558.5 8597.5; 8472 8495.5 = 1.03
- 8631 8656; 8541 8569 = 1.10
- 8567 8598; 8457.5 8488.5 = 1.04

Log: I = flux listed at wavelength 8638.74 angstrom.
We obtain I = 37.6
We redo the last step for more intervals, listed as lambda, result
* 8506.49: 36.5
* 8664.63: 32.3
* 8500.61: 36.1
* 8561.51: 36.9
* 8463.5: 36.6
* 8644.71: 38.2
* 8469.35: 34.6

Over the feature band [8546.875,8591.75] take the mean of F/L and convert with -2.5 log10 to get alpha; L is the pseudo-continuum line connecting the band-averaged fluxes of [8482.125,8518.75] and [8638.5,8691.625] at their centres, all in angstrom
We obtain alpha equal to -0.03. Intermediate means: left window 35.9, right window 36.2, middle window 37.1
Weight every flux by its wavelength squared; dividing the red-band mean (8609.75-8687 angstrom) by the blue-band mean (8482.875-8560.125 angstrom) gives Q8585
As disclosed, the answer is 1.07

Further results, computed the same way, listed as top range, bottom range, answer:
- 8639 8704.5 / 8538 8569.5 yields 1.07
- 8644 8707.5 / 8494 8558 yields 1.07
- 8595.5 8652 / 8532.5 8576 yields 1.08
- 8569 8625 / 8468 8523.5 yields 1.06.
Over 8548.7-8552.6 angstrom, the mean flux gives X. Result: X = 36.3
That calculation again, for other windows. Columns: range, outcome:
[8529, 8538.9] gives 36.2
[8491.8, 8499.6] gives 33.4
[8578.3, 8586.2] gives 37.1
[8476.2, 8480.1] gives 37.1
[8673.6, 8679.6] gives 36.7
